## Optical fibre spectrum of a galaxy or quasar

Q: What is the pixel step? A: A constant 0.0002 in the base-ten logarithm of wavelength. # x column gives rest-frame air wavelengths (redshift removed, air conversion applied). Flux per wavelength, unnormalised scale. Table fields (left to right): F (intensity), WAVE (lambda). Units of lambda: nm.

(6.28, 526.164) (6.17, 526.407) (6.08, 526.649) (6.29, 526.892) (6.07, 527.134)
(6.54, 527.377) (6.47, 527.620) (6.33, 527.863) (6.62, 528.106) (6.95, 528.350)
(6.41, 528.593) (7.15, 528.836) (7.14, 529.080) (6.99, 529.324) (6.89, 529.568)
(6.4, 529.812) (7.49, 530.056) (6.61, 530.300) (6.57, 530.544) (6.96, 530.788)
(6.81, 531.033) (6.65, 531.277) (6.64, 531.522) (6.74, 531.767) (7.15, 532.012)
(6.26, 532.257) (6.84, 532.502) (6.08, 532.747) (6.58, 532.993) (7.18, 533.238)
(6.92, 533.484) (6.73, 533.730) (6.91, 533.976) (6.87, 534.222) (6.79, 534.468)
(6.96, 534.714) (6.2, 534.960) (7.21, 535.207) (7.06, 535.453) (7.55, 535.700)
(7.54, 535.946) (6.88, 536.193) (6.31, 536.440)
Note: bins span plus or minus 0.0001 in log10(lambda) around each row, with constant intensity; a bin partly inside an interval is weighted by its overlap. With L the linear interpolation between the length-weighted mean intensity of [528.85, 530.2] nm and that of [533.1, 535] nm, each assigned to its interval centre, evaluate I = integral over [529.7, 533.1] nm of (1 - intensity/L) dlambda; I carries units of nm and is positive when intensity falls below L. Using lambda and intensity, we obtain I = 0.11 nm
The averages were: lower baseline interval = 6.99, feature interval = 6.7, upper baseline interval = 6.85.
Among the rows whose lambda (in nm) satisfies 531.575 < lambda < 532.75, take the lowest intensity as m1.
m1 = 6.08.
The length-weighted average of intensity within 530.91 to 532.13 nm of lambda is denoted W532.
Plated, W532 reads 6.79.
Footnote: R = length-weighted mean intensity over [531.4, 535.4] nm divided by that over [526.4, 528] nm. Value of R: 1.07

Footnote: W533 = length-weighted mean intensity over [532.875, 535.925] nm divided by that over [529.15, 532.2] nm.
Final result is 1.0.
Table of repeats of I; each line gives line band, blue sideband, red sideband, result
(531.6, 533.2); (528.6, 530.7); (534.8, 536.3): 0.08 nm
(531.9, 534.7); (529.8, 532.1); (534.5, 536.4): 0.06 nm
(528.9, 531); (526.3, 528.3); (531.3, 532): -0.09 nm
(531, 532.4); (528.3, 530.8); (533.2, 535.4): 0.03 nm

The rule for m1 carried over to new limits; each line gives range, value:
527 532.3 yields 6.07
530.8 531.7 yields 6.64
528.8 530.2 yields 6.4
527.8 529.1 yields 6.33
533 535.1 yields 6.2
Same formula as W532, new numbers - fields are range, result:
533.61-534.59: 6.82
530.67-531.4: 6.8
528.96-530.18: 6.98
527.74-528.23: 6.47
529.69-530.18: 6.95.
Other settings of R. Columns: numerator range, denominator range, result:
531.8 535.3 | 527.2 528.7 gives 1.03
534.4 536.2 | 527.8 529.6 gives 1.03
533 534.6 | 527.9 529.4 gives 1.01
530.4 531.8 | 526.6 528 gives 1.07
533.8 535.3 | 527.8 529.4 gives 1.00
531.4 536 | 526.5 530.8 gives 1.03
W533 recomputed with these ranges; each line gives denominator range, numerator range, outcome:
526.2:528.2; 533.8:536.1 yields 1.11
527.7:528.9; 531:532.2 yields 1.02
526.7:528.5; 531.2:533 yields 1.03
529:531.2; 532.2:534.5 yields 0.98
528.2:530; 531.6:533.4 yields 0.98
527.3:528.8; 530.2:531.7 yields 1.02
